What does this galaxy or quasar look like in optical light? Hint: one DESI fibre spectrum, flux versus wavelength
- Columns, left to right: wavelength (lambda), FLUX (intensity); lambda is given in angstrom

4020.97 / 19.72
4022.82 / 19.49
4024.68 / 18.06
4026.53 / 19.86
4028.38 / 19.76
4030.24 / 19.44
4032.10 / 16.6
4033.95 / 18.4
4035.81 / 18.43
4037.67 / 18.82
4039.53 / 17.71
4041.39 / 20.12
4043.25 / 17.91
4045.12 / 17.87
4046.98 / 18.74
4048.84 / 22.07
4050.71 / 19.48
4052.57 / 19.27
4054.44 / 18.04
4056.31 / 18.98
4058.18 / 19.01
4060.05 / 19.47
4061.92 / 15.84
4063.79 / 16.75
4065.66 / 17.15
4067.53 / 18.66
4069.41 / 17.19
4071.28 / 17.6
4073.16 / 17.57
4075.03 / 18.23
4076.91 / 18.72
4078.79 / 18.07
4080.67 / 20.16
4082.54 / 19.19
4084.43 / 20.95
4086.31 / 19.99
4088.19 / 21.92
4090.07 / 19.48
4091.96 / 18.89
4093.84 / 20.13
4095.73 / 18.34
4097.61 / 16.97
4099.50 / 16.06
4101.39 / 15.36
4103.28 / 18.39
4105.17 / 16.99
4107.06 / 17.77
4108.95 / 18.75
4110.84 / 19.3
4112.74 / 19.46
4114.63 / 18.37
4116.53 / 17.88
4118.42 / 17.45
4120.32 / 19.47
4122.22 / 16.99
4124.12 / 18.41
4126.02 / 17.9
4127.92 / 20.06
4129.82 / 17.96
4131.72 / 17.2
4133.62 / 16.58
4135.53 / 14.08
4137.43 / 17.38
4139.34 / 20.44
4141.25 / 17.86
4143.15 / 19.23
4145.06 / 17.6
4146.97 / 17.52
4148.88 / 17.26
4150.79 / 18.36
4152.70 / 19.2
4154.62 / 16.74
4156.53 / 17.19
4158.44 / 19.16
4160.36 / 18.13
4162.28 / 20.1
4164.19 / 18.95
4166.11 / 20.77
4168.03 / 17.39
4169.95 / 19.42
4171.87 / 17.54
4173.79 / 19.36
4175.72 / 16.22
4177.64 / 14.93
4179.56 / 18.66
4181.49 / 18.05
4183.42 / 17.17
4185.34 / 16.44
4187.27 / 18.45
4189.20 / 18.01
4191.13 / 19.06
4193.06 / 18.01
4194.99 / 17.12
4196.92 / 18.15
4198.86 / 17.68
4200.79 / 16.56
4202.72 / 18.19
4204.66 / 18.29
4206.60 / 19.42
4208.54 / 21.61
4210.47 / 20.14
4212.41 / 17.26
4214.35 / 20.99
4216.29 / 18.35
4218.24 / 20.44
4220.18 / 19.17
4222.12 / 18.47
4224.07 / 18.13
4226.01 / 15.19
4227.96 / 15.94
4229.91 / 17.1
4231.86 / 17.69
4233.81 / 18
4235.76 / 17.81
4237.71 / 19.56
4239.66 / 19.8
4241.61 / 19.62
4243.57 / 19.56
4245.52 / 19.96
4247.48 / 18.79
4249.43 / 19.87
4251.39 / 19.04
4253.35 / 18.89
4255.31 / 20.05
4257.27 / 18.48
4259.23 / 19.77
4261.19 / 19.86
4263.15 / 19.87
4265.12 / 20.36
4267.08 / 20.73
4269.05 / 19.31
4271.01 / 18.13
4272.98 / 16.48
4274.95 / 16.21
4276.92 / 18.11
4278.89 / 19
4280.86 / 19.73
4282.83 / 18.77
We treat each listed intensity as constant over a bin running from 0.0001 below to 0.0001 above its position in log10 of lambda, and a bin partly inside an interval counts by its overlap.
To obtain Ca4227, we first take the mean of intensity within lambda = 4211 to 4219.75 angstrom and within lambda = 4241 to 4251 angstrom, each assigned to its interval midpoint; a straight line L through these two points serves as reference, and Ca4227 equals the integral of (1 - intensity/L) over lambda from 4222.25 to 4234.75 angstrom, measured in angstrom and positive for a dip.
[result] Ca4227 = 1.47 angstrom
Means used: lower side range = 19.3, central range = 17.1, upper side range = 19.5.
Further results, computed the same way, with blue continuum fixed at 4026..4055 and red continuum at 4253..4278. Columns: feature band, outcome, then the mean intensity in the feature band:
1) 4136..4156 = 0.9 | 18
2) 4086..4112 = 0.7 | 18.4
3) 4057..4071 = 0.9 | 17.7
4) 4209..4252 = 0.5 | 18.7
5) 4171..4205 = 2.3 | 17.6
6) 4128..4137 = 1.0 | 16.9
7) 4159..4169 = -0.1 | 19.1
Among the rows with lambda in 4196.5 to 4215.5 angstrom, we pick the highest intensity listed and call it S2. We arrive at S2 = 21.61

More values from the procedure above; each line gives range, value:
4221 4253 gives 19.96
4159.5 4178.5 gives 20.77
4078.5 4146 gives 21.92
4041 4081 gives 22.07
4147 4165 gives 20.1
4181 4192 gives 19.06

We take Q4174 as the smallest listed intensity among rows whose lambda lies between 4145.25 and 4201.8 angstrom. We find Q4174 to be 14.93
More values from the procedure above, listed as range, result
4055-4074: 15.84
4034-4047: 17.71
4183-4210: 16.44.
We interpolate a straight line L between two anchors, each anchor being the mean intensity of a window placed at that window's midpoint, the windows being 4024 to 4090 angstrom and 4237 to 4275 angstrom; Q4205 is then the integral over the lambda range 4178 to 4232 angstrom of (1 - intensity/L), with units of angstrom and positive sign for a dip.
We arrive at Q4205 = 2.8 angstrom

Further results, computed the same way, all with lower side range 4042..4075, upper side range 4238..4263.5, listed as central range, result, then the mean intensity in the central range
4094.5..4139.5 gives 2.2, 17.8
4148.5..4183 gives 1.5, 18.2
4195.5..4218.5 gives 0.5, 18.8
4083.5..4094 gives -1.0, 20.2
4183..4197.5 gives 1.0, 17.8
